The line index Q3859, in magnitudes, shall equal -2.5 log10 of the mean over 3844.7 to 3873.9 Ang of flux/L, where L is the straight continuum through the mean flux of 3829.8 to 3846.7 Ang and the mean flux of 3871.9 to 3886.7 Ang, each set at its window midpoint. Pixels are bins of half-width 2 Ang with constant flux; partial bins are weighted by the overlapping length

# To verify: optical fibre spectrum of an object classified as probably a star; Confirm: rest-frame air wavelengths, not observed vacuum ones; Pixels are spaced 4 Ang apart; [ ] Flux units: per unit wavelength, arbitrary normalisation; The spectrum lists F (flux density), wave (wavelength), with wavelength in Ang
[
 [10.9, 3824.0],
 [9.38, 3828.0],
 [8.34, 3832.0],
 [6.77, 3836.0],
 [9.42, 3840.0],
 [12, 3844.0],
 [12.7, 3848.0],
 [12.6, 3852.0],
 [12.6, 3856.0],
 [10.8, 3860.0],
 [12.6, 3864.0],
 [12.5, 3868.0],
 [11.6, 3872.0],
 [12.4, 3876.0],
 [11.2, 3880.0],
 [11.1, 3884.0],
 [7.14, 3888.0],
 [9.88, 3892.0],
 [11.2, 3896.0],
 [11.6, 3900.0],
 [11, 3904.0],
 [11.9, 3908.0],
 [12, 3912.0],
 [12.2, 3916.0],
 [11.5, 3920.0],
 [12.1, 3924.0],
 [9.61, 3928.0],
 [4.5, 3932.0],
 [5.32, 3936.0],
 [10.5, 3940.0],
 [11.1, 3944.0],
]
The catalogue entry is -0.18 mag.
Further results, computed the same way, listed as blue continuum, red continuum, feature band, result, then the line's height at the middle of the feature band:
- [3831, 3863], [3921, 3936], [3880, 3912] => -0.142 mag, 9.39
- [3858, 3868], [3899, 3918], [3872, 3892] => 0.126 mag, 11.8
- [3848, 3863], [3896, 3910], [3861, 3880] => -0.015 mag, 11.9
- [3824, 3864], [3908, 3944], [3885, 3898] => 0.075 mag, 10.2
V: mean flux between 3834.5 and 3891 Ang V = 11.1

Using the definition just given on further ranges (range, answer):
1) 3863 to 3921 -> 11.3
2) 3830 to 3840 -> 7.93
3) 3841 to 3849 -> 11.9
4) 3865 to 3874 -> 12.1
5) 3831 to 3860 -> 10.7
